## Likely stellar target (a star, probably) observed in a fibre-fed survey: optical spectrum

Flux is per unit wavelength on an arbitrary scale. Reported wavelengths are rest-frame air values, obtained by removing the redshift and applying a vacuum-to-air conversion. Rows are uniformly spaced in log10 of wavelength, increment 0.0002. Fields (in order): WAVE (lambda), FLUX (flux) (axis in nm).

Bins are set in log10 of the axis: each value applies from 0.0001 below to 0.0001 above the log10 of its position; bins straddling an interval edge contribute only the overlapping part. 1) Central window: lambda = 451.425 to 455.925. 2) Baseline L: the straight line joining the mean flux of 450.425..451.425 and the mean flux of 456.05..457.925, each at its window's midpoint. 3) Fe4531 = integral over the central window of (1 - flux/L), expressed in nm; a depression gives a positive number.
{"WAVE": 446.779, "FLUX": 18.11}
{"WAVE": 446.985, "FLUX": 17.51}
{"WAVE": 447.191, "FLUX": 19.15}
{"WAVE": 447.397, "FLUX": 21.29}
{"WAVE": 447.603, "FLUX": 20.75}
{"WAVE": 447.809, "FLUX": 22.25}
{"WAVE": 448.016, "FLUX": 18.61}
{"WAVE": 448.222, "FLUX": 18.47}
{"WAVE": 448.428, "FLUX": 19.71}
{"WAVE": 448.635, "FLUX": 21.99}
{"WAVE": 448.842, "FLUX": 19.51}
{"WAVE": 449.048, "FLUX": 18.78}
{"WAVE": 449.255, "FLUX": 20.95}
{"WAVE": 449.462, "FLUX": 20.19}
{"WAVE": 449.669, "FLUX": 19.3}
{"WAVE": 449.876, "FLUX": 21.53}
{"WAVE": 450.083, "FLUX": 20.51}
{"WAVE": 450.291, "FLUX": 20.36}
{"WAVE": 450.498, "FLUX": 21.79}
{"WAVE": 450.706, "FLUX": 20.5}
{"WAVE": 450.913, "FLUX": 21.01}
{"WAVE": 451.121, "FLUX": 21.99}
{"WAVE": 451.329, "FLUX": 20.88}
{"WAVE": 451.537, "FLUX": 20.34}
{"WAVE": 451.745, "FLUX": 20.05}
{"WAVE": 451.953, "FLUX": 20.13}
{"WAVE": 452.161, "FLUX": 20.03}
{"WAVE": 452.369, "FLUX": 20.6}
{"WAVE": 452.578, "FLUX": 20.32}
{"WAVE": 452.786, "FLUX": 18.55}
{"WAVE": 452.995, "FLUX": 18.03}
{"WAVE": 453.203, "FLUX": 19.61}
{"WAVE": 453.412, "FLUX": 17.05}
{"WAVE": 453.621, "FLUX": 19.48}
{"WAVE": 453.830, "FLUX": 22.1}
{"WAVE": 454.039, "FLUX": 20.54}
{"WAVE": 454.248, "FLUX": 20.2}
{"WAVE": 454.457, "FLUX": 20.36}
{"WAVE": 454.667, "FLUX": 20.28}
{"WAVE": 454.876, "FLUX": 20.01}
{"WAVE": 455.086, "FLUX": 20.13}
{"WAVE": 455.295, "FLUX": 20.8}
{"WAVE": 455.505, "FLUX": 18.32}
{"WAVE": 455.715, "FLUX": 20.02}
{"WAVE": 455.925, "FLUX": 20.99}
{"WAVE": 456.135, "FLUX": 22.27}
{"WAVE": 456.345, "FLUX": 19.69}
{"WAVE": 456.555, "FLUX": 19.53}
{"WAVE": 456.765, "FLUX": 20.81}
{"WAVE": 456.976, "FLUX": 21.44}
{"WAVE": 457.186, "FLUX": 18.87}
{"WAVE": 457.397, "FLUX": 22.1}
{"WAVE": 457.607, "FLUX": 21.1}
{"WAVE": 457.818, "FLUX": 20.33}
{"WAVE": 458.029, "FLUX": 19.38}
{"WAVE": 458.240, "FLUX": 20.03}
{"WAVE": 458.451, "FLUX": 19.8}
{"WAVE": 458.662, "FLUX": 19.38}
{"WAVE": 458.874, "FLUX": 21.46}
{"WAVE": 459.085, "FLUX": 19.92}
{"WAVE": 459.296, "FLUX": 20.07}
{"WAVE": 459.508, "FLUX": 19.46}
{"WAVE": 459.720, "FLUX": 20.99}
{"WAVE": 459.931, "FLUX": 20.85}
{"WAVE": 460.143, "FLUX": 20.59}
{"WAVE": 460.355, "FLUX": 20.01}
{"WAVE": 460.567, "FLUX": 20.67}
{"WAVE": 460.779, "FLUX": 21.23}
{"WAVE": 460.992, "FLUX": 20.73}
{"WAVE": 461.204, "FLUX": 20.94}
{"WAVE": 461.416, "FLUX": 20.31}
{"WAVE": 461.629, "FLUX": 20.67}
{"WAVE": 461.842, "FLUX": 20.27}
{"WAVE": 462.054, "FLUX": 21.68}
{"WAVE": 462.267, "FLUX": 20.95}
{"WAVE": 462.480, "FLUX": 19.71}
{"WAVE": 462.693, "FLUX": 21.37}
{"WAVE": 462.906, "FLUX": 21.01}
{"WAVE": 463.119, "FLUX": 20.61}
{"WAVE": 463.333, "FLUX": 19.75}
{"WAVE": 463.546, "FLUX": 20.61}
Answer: 0.23 nm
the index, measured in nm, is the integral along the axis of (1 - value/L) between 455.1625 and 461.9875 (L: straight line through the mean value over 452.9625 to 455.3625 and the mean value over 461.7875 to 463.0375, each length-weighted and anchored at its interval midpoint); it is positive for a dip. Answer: 0.00 nm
